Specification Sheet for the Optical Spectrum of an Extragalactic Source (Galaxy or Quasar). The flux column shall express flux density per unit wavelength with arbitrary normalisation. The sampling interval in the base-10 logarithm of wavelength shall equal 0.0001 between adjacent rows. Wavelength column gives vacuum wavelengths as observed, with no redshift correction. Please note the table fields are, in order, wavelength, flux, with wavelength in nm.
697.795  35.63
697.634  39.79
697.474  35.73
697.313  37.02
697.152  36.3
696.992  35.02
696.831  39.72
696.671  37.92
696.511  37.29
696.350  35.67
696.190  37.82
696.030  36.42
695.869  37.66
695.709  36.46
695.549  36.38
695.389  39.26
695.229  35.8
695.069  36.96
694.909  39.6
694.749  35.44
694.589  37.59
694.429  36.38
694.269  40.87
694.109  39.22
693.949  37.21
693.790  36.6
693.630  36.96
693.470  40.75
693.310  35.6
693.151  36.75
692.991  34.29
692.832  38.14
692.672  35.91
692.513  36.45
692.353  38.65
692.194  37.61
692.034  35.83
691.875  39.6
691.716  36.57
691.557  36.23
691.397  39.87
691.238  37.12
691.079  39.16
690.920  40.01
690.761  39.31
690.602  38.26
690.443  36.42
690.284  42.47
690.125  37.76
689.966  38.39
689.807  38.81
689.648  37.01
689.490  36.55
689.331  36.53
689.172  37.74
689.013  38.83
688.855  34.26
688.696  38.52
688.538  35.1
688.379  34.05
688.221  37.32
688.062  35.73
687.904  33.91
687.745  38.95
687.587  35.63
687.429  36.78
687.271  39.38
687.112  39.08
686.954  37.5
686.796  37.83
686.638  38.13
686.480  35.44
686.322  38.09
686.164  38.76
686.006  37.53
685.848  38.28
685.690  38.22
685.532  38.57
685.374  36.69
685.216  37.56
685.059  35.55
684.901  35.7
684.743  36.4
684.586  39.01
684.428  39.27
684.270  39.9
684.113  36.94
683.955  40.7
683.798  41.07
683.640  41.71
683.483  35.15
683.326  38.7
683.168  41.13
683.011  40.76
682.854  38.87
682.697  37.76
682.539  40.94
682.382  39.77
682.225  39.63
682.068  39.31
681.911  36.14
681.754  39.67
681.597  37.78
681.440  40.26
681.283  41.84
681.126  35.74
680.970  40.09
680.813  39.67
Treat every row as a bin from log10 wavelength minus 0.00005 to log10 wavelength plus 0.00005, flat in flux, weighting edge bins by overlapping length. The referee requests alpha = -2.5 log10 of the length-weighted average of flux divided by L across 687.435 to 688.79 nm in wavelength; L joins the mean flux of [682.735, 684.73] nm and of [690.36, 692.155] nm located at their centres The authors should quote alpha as 0.070 mag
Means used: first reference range 39.3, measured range 36.2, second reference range 38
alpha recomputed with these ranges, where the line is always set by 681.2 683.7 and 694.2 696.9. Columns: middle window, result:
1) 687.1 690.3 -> 0.037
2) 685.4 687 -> 0.028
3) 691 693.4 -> 0.021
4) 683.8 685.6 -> 0.029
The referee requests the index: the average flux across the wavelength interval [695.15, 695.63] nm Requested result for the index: 37.2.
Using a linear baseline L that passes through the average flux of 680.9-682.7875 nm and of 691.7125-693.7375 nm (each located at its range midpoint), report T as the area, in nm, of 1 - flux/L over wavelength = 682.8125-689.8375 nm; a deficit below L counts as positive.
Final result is 0.11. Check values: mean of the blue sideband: 39.1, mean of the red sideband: 37.2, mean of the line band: 37.7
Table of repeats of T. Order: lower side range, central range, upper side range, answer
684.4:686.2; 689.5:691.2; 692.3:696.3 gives -0.055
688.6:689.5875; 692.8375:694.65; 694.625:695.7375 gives -0.017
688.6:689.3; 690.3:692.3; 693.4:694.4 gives -0.018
